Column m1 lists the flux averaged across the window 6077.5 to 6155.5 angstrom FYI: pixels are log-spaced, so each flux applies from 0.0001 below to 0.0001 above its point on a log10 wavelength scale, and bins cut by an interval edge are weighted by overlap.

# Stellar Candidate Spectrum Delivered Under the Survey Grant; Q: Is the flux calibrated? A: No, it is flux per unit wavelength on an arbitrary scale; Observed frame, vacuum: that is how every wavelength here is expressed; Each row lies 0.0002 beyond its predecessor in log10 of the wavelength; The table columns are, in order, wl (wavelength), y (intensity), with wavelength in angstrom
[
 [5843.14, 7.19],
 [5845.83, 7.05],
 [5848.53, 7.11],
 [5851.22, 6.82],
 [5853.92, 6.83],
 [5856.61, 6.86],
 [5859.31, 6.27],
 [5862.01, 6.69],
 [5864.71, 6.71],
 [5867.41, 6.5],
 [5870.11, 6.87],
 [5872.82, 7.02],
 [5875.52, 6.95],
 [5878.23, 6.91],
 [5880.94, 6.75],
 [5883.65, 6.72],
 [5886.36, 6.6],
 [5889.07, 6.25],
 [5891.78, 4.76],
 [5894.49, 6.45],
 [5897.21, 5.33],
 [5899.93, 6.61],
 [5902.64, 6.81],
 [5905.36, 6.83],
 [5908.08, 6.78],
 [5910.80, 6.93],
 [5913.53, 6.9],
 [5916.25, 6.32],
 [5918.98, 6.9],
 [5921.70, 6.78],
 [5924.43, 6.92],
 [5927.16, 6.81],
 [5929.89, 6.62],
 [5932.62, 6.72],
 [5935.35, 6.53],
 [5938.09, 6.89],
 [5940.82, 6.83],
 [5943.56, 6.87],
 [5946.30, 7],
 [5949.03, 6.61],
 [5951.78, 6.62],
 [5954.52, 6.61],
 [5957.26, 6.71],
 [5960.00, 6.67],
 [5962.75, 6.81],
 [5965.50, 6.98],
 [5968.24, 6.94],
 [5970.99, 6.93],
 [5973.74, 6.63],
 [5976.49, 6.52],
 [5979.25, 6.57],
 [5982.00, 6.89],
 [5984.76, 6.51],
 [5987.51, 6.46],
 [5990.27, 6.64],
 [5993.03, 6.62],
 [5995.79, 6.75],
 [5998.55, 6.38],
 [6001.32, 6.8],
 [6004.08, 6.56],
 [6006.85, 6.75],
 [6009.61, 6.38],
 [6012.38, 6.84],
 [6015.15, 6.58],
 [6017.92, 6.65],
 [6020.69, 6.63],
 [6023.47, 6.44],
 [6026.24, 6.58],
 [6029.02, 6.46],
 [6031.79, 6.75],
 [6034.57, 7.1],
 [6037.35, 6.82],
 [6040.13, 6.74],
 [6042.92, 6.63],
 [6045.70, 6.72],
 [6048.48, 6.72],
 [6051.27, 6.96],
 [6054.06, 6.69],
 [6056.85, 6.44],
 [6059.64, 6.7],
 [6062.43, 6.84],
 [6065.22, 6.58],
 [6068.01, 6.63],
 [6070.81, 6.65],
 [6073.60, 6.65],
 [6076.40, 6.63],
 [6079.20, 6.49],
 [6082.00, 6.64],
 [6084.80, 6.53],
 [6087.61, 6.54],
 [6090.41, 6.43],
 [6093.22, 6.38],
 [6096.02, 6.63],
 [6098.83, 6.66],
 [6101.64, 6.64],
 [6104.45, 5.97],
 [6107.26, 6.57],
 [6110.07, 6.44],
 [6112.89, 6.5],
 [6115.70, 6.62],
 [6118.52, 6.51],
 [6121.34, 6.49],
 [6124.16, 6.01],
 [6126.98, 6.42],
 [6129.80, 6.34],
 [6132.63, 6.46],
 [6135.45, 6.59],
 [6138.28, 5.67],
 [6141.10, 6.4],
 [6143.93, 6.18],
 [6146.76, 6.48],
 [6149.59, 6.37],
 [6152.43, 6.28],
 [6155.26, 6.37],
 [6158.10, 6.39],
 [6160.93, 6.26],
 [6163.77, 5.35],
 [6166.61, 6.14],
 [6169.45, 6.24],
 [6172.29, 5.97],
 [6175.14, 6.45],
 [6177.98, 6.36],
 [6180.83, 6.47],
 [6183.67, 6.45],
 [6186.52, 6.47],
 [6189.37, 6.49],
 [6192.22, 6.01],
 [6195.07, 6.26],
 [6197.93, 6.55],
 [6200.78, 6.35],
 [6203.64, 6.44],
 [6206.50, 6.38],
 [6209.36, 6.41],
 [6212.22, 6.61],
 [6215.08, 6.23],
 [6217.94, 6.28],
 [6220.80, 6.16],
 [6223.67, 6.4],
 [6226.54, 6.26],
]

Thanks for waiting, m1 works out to 6.42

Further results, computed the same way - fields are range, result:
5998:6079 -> 6.67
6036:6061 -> 6.71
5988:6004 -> 6.62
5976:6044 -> 6.64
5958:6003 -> 6.69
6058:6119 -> 6.56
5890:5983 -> 6.65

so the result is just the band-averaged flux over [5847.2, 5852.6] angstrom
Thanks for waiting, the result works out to 6.96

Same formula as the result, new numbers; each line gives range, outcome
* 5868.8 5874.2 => 6.94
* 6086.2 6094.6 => 6.44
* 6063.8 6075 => 6.63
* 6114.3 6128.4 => 6.41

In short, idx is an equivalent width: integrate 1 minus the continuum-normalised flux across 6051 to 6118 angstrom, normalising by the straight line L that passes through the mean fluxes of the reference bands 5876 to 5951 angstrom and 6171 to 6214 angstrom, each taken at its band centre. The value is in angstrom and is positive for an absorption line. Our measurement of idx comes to -1.0 angstrom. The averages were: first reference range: 6.61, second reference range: 6.38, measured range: 6.57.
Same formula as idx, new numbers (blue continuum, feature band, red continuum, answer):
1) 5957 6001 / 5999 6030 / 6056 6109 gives 0.2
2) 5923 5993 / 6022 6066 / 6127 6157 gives -1.1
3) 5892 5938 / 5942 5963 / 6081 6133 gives -0.5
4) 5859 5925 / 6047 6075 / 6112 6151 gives -1.1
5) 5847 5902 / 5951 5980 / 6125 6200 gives -1.2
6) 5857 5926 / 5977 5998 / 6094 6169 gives -0.4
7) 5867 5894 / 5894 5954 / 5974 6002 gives -1.1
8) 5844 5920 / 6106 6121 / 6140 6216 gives -0.3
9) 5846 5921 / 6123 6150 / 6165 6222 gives 0.4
